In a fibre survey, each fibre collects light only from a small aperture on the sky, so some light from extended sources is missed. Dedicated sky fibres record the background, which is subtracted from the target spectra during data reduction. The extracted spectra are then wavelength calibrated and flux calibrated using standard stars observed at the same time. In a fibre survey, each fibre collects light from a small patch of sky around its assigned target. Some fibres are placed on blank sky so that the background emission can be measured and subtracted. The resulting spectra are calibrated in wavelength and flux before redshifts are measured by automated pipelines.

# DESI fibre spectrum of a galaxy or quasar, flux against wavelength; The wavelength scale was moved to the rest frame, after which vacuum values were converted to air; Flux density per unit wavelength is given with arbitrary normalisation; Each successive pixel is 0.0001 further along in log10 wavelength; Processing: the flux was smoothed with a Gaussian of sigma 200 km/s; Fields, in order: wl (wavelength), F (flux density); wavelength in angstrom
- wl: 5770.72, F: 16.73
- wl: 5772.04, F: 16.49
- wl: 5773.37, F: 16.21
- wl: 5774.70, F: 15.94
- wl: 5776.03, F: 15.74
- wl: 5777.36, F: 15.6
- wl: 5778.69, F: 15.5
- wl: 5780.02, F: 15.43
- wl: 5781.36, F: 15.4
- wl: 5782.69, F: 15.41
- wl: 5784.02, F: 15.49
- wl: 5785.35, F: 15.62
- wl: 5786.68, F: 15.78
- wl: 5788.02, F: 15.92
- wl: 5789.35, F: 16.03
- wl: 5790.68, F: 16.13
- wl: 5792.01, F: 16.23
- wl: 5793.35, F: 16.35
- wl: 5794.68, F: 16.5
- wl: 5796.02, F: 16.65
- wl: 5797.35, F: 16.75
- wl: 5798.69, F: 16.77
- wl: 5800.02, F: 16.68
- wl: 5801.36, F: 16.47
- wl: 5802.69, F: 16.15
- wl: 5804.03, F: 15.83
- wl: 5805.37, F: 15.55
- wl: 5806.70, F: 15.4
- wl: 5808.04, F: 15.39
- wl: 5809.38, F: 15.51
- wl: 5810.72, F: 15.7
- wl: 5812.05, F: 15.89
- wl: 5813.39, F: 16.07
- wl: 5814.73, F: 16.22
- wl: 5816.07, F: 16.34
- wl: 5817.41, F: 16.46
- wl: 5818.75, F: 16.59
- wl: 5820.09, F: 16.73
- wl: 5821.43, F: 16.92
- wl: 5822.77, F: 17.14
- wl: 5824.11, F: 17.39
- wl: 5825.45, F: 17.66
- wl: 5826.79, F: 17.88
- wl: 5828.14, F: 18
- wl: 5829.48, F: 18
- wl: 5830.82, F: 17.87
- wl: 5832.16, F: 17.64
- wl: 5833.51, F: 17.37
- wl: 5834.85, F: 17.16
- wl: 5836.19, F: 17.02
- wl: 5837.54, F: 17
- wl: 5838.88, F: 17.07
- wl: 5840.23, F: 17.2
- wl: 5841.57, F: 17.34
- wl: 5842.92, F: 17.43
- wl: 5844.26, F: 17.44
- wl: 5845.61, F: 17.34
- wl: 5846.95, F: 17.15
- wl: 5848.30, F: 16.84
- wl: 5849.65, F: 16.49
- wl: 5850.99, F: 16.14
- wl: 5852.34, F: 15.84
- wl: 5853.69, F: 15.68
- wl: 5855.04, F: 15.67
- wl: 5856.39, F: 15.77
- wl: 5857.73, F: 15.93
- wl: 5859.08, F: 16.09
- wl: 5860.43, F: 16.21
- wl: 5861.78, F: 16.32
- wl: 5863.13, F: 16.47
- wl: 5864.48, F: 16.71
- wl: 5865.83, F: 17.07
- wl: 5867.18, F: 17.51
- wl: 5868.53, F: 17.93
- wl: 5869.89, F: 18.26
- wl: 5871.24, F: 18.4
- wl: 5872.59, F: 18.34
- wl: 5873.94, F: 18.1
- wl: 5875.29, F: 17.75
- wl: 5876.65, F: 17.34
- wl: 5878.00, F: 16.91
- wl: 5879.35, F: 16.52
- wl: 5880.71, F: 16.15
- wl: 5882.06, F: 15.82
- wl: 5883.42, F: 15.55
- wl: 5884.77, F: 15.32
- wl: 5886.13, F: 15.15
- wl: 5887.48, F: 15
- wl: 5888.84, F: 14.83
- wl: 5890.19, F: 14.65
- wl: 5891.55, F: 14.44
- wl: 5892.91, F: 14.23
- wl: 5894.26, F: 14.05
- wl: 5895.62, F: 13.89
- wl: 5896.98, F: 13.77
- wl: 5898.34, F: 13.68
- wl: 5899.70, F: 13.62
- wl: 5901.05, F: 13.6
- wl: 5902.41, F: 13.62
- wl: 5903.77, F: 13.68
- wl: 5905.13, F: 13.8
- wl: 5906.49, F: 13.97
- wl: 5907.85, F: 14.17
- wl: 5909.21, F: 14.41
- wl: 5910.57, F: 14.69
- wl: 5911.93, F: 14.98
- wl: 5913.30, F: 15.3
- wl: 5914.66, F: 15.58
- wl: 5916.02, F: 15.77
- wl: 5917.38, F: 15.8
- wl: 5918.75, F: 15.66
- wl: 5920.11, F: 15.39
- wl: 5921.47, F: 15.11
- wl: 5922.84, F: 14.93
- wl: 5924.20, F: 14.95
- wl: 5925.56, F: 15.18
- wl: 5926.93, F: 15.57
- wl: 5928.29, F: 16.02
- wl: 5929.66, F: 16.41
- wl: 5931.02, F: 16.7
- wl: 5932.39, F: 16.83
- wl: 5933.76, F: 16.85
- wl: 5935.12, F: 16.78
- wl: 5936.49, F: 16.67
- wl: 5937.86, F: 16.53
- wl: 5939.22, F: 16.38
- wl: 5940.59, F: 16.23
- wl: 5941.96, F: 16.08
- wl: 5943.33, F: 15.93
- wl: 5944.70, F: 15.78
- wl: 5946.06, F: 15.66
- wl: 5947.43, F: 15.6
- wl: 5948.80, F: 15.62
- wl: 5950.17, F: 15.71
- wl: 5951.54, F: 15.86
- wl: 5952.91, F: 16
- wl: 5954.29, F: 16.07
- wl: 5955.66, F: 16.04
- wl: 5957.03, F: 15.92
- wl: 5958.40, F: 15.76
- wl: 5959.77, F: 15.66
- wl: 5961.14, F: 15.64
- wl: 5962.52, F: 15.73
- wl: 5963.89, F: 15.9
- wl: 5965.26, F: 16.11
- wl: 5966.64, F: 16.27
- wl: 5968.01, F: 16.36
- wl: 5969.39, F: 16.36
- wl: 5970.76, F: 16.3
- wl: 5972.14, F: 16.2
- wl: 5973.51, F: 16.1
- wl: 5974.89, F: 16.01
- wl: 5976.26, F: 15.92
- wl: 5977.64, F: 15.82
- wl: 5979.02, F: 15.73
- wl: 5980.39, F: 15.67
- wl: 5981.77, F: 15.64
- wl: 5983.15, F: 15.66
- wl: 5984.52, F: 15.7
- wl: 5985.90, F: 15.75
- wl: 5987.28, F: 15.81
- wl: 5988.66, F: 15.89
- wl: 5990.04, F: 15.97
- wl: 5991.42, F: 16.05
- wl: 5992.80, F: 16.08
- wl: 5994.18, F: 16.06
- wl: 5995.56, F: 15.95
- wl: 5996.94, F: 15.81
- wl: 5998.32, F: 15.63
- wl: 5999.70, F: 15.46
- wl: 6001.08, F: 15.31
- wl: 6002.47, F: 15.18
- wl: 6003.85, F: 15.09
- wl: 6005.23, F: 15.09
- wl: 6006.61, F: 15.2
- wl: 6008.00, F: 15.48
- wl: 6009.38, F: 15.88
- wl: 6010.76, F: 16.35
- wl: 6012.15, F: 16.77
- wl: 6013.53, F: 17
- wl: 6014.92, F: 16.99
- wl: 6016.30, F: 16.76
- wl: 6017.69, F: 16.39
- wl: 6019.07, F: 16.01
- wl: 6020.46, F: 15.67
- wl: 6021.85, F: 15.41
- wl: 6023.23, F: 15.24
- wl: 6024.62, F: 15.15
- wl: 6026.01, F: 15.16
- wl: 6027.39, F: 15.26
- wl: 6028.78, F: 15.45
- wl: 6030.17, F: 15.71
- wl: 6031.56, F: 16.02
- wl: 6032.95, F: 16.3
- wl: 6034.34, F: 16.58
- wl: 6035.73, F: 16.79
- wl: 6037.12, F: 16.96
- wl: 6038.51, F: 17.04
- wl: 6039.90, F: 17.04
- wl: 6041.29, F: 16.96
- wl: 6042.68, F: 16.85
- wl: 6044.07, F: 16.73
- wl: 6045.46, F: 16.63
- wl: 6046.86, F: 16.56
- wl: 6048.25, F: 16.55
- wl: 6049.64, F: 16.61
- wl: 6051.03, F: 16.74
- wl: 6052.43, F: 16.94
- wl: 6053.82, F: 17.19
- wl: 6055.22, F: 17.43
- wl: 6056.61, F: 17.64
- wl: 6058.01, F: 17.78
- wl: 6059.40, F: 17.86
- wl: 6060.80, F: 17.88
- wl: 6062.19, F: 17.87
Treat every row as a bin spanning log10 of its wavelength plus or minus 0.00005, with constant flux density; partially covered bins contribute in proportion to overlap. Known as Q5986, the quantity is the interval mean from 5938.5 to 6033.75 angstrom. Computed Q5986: 15.9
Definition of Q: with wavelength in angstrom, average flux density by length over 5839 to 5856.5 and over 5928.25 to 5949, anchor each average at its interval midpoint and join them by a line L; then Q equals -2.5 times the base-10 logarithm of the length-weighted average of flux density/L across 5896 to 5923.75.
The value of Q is 0.13 mag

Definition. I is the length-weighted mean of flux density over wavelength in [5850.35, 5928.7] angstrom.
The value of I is 15.6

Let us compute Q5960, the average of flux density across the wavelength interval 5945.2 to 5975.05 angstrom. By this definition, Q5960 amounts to 15.9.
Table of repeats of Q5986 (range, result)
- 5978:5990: 15.7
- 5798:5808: 16.1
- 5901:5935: 15.2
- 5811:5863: 16.8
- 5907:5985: 15.8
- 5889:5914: 14.2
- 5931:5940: 16.7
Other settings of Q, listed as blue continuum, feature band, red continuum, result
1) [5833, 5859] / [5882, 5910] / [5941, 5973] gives 0.146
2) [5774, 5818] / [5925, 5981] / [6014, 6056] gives 0.012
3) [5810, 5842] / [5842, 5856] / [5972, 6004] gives 0.017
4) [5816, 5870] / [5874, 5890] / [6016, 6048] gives 0.048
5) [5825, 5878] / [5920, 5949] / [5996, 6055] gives 0.044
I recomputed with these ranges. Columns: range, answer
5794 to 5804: 16.5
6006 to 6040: 16.1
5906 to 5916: 14.8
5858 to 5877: 17.3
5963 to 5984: 16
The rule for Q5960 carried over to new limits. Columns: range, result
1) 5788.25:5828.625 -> 16.4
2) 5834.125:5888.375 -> 16.7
